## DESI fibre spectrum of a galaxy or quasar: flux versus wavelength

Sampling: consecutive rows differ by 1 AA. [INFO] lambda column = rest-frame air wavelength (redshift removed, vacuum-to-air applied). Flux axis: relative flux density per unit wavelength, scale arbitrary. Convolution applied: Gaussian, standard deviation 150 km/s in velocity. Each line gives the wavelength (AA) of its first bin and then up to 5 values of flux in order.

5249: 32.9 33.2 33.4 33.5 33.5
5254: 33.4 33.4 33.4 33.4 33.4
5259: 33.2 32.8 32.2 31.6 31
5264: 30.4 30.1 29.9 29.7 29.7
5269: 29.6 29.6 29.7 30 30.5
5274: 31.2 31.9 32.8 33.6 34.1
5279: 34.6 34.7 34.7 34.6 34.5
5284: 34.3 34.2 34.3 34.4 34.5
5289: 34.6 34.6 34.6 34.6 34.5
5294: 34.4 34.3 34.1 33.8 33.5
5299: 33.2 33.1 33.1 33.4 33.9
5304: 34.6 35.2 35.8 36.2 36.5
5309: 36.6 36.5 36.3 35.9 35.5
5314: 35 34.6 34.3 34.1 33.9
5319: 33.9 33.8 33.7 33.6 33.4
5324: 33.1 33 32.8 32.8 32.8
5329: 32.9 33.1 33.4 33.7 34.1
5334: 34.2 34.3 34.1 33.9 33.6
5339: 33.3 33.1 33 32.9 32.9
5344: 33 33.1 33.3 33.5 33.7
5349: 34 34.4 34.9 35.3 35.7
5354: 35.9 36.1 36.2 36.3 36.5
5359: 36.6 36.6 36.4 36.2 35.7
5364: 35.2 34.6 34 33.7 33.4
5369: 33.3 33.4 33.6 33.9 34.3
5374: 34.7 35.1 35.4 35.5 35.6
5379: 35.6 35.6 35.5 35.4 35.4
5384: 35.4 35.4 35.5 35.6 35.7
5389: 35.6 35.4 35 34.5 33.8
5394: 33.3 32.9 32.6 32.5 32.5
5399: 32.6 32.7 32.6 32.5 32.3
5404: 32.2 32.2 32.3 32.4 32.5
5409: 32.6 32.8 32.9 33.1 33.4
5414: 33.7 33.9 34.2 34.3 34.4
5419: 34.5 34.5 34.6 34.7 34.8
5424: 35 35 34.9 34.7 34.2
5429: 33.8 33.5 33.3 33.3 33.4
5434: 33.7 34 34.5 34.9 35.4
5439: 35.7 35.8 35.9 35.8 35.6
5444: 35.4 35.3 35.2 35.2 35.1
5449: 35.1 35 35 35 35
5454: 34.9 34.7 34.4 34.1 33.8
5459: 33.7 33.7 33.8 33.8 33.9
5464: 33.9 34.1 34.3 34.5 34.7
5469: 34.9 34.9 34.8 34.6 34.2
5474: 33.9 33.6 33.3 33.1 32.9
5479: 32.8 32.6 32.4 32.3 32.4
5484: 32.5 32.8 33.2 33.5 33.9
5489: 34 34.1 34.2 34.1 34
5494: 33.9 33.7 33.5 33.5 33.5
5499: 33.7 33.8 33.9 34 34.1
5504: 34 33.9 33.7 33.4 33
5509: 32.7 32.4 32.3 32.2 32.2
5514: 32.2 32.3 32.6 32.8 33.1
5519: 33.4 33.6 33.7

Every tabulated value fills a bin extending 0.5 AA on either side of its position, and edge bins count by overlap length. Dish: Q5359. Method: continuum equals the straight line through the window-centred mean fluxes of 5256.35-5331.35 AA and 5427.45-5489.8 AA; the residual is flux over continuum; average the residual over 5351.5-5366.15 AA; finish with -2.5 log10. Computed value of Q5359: -0.07 mag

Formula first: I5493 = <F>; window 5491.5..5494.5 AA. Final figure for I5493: 34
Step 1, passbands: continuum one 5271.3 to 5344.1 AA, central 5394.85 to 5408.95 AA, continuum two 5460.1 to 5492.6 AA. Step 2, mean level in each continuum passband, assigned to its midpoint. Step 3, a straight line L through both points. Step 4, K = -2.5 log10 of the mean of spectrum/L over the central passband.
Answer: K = 0.043 mag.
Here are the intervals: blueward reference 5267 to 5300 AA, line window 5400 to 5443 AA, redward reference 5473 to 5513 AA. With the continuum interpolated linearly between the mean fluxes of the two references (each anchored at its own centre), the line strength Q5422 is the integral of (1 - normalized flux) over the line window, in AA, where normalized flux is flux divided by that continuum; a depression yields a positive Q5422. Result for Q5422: -0.8 AA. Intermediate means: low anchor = 33.2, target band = 33.9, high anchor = 33.4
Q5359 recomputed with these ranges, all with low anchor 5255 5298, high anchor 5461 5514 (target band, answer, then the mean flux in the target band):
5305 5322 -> -0.07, 35.1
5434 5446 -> -0.06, 35.2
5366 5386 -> -0.05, 34.7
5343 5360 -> -0.06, 34.9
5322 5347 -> -0.01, 33.3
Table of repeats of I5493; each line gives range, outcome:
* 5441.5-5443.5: 35.7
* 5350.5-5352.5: 35.1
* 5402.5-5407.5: 32.3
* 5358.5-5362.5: 36.5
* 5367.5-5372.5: 33.5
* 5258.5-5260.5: 33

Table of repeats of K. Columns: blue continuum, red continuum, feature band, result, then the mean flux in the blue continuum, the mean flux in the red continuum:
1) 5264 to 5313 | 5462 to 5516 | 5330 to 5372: -0.028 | 33.5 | 33.5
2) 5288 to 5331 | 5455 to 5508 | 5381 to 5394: -0.036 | 34.3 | 33.7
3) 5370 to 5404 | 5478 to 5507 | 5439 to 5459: -0.038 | 34.3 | 33.5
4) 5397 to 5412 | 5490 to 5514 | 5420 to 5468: -0.054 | 32.5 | 33.5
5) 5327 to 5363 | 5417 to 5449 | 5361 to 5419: 0.015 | 34.4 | 34.7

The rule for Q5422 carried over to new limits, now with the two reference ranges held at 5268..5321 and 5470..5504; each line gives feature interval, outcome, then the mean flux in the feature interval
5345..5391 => -1.7 AA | 35.1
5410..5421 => -0.1 AA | 33.9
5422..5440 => -0.4 AA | 34.4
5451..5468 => -0.3 AA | 34.3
